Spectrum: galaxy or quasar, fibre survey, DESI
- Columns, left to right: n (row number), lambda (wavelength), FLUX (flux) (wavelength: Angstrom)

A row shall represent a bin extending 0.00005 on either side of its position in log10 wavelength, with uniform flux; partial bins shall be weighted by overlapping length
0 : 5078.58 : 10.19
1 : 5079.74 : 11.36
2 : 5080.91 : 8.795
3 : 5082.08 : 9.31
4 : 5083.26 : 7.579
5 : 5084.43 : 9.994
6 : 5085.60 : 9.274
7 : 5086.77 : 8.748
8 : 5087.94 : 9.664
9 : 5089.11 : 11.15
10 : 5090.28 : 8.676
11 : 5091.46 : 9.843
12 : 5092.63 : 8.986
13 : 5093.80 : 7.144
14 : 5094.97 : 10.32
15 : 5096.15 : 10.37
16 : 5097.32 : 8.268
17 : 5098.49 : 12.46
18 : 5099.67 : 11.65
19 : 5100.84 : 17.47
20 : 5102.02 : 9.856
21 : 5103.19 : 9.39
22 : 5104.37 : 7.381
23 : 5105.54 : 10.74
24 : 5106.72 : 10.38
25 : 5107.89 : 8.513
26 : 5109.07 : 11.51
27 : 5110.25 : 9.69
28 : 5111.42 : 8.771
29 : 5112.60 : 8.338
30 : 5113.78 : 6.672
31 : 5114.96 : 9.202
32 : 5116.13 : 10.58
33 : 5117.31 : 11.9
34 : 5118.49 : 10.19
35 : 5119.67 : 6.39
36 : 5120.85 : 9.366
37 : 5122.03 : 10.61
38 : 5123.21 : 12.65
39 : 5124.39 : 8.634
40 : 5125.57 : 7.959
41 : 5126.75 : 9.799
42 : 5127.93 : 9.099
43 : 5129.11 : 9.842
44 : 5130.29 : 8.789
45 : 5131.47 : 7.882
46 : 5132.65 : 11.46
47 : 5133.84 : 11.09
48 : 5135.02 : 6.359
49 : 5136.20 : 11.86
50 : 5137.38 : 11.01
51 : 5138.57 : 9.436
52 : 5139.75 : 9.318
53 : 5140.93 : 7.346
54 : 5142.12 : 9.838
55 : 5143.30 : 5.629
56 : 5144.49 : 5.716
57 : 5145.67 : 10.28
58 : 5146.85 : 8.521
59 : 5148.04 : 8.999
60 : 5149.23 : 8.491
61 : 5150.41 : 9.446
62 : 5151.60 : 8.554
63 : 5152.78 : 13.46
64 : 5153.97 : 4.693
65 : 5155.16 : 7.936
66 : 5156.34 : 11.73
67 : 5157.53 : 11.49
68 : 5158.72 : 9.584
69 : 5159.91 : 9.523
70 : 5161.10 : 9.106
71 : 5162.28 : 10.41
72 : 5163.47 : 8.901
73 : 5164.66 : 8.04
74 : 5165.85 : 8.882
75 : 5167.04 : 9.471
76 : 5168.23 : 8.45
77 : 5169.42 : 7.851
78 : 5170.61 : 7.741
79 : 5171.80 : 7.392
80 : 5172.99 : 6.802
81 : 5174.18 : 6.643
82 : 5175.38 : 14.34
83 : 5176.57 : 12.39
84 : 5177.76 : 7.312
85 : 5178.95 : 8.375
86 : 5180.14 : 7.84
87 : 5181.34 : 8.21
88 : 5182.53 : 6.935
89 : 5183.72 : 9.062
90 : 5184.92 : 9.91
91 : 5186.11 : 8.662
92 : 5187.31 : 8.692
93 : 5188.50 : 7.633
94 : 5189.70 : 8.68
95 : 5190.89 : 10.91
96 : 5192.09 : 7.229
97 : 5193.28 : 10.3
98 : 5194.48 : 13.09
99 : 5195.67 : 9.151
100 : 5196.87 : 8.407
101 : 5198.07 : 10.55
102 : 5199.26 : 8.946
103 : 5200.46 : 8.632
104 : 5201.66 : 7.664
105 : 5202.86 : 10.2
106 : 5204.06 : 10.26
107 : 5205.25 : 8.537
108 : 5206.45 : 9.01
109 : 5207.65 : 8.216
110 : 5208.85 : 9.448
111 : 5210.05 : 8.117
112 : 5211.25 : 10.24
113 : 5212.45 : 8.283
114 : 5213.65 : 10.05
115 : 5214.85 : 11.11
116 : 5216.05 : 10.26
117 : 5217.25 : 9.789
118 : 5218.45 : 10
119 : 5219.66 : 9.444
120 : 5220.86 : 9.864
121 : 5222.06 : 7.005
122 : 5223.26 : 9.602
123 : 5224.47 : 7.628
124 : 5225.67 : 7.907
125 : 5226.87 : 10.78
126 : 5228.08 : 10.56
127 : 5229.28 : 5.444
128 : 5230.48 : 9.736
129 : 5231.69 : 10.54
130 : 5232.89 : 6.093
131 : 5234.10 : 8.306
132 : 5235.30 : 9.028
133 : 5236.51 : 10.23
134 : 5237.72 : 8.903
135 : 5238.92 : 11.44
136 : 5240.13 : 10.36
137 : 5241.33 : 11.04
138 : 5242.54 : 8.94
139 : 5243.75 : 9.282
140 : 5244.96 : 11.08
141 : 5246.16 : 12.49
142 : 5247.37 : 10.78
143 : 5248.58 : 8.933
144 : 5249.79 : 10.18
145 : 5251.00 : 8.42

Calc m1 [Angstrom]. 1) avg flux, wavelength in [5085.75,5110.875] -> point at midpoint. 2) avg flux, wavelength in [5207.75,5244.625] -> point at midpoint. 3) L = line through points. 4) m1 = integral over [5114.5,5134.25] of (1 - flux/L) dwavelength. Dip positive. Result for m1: 0.42 Angstrom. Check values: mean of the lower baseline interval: 10.1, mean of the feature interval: 9.72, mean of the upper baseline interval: 9.31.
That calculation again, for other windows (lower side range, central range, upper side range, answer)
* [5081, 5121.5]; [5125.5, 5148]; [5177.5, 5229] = 1.1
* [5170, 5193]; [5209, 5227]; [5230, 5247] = 0.2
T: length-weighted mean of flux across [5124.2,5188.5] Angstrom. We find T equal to 8.97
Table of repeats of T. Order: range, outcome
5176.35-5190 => 8.54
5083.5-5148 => 9.54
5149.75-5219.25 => 9.18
